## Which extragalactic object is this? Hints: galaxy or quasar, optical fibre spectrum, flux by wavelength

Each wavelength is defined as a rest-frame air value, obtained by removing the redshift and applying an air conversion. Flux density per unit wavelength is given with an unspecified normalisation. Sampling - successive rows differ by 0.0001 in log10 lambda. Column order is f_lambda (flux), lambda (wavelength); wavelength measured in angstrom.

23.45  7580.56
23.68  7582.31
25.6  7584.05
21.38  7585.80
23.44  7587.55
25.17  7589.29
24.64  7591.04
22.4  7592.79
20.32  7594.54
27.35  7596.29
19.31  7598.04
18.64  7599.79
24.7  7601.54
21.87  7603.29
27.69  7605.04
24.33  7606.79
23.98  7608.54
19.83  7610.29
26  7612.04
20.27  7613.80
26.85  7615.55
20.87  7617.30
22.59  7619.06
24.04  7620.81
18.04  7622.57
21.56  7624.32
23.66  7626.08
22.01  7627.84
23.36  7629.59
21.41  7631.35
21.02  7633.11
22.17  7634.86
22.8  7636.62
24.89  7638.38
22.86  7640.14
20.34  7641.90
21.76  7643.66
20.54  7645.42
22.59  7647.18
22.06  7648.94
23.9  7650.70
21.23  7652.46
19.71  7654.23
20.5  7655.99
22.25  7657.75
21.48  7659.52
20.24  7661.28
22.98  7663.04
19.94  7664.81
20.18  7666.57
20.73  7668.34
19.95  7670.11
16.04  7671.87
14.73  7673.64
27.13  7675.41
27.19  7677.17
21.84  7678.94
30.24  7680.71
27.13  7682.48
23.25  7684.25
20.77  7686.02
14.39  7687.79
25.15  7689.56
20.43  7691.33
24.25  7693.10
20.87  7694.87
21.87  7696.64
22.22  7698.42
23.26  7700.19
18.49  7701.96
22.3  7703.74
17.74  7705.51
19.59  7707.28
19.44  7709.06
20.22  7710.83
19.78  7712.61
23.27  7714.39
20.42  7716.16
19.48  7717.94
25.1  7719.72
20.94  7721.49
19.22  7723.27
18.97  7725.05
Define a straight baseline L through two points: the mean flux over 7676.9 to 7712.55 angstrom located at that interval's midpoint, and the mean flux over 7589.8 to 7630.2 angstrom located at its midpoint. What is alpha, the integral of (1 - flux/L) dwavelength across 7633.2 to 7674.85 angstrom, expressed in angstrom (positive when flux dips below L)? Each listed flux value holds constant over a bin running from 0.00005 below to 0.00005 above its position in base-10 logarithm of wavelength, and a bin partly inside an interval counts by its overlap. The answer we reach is 2.3 angstrom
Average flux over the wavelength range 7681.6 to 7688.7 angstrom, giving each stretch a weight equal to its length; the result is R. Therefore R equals 21.4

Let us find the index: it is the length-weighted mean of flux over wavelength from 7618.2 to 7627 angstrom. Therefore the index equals 22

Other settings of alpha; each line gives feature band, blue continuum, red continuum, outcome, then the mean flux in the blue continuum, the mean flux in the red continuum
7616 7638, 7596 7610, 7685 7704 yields 0.5 angstrom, 23.2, 21.3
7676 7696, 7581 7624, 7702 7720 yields -2.1 angstrom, 23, 20.5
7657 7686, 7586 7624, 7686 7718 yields -1.0 angstrom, 22.9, 20.8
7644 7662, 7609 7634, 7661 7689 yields 0.4 angstrom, 22.3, 21.7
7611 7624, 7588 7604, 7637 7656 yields -0.1 angstrom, 22.7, 21.9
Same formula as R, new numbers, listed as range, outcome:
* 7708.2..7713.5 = 19.8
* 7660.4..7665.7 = 21.1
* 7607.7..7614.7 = 22.5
